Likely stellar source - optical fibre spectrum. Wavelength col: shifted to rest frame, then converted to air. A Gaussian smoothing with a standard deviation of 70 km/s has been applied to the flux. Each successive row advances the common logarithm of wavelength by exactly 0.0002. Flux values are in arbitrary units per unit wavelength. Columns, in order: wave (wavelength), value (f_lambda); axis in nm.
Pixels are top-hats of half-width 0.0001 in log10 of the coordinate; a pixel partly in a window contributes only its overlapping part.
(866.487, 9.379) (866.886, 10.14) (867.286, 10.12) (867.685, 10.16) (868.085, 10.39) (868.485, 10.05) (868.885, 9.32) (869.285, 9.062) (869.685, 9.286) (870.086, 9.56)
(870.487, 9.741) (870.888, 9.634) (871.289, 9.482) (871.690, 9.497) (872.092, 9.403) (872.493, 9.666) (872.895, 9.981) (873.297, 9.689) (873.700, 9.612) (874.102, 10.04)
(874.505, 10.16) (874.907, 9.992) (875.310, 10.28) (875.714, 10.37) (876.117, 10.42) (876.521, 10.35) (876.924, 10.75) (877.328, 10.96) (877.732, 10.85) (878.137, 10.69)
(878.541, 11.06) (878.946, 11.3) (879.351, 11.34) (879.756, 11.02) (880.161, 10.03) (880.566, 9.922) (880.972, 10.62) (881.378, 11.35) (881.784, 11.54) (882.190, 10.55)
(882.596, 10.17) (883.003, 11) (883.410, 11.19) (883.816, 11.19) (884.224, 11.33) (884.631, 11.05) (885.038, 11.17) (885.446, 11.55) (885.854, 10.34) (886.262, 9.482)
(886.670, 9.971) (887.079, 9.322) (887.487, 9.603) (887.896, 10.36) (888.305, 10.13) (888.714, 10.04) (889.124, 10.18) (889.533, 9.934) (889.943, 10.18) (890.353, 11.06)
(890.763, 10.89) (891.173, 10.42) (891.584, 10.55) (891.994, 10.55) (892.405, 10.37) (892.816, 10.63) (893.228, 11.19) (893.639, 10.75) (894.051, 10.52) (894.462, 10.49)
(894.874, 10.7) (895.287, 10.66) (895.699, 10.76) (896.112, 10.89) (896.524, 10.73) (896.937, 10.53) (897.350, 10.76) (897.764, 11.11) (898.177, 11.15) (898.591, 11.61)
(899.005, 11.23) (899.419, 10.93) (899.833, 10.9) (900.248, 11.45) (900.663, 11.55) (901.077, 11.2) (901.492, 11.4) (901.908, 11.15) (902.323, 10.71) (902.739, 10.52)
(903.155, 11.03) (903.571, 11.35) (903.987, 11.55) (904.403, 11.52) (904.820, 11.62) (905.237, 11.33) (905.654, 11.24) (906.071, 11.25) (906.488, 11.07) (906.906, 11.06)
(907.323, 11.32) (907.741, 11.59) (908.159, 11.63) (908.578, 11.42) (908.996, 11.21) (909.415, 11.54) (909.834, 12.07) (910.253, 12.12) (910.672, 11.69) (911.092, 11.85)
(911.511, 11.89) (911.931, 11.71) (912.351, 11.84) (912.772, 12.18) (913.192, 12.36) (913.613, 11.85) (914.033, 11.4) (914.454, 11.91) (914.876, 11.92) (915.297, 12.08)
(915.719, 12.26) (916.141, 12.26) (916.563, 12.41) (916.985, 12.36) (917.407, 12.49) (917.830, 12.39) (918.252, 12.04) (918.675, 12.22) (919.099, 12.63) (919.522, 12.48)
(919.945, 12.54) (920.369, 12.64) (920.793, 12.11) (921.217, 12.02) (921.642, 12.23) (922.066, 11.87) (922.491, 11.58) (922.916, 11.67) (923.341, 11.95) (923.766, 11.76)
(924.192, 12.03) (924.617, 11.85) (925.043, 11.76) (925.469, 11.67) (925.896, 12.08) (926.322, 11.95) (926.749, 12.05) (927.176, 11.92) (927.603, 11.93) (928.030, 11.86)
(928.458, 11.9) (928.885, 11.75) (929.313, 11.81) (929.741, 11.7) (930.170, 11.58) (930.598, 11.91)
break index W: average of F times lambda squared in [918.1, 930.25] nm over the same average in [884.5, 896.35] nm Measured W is 1.23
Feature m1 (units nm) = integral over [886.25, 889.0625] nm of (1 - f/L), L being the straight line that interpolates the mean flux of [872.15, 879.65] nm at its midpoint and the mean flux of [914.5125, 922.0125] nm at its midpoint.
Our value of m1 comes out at 0.27 nm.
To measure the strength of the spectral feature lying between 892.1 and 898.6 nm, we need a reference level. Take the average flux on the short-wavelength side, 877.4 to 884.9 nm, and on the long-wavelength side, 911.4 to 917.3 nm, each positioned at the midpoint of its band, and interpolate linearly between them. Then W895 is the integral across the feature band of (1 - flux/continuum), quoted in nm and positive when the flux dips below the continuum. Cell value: 0.35 nm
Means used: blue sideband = 10.9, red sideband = 12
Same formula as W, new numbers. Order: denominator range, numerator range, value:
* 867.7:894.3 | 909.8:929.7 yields 1.26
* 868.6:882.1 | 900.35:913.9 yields 1.21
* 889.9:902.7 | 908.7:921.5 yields 1.16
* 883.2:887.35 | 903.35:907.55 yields 1.11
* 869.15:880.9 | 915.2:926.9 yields 1.32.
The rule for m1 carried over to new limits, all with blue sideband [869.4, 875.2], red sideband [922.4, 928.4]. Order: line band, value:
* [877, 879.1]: -0.22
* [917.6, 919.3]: -0.11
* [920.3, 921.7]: -0.06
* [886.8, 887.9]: 0.07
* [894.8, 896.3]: -0.02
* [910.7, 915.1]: -0.20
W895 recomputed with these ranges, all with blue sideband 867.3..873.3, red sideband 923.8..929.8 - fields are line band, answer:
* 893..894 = -0.03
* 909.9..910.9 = -0.06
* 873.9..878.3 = -0.24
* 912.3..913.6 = -0.09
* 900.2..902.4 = -0.08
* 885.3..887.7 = 0.07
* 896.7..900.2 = -0.09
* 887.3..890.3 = 0.08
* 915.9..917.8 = -0.15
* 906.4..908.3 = -0.04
